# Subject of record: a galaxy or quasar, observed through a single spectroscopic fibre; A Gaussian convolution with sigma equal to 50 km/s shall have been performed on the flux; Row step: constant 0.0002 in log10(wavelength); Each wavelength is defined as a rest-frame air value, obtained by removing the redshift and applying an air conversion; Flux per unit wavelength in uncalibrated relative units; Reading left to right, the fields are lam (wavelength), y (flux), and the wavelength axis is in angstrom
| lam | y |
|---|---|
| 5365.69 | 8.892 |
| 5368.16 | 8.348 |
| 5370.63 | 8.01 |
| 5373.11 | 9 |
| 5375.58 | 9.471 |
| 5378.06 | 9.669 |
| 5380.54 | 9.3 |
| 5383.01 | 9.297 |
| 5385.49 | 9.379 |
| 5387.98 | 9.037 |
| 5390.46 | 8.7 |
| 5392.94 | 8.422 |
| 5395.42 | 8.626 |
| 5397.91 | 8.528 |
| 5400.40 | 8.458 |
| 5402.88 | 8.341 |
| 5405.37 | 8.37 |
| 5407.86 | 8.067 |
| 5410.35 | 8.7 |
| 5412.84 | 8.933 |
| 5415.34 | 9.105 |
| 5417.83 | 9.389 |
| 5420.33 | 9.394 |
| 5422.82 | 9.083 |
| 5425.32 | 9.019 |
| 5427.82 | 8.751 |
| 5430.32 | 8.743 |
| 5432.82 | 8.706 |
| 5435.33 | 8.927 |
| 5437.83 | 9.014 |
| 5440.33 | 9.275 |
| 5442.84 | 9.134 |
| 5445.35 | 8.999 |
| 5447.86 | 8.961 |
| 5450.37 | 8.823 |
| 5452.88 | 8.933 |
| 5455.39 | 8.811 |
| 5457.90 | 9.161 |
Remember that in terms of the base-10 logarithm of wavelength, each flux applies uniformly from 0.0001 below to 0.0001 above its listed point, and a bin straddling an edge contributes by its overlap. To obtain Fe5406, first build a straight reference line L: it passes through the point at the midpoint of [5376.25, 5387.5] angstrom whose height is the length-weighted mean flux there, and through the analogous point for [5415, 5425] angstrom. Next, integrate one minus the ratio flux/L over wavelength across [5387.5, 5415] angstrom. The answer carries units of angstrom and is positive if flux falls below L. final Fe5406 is 2.2 angstrom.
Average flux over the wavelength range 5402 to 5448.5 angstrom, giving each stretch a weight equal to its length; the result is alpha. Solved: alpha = 8.89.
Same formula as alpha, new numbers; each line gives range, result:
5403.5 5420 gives 8.78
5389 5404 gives 8.53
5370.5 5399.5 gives 8.98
